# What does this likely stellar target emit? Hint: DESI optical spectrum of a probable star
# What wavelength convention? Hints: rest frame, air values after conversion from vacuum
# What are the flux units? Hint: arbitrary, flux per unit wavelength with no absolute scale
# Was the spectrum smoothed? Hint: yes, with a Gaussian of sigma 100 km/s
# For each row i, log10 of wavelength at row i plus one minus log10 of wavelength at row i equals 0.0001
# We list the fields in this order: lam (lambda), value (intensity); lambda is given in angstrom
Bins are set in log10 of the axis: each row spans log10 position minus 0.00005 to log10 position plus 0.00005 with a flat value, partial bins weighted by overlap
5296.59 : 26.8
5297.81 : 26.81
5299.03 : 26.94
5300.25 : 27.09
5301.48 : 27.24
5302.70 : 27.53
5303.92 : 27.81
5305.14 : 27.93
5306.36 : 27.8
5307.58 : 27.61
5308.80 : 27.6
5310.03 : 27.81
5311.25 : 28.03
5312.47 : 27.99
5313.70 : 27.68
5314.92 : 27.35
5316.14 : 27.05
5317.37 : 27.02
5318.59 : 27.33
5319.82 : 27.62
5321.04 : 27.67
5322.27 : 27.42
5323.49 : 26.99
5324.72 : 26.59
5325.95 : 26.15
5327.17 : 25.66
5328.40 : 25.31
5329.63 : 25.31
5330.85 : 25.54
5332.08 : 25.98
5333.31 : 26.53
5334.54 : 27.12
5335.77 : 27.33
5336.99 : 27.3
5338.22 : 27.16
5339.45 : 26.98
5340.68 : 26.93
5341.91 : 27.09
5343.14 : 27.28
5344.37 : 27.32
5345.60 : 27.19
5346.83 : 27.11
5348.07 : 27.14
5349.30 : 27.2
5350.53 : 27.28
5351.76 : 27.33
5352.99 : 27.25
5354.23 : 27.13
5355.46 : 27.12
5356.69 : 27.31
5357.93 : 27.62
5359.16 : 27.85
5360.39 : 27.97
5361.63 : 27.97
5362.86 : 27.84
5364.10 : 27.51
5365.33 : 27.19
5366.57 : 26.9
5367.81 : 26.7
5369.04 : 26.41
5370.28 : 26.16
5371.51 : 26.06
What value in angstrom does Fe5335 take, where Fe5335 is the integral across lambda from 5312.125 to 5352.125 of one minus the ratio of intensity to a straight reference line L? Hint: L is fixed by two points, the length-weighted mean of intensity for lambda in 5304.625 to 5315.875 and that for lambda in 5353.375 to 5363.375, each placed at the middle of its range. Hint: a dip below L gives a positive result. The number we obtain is 1.1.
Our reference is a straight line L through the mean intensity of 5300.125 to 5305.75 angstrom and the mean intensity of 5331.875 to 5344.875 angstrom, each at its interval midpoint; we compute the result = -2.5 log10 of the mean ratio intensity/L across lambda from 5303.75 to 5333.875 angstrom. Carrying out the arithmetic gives 0.01 mag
